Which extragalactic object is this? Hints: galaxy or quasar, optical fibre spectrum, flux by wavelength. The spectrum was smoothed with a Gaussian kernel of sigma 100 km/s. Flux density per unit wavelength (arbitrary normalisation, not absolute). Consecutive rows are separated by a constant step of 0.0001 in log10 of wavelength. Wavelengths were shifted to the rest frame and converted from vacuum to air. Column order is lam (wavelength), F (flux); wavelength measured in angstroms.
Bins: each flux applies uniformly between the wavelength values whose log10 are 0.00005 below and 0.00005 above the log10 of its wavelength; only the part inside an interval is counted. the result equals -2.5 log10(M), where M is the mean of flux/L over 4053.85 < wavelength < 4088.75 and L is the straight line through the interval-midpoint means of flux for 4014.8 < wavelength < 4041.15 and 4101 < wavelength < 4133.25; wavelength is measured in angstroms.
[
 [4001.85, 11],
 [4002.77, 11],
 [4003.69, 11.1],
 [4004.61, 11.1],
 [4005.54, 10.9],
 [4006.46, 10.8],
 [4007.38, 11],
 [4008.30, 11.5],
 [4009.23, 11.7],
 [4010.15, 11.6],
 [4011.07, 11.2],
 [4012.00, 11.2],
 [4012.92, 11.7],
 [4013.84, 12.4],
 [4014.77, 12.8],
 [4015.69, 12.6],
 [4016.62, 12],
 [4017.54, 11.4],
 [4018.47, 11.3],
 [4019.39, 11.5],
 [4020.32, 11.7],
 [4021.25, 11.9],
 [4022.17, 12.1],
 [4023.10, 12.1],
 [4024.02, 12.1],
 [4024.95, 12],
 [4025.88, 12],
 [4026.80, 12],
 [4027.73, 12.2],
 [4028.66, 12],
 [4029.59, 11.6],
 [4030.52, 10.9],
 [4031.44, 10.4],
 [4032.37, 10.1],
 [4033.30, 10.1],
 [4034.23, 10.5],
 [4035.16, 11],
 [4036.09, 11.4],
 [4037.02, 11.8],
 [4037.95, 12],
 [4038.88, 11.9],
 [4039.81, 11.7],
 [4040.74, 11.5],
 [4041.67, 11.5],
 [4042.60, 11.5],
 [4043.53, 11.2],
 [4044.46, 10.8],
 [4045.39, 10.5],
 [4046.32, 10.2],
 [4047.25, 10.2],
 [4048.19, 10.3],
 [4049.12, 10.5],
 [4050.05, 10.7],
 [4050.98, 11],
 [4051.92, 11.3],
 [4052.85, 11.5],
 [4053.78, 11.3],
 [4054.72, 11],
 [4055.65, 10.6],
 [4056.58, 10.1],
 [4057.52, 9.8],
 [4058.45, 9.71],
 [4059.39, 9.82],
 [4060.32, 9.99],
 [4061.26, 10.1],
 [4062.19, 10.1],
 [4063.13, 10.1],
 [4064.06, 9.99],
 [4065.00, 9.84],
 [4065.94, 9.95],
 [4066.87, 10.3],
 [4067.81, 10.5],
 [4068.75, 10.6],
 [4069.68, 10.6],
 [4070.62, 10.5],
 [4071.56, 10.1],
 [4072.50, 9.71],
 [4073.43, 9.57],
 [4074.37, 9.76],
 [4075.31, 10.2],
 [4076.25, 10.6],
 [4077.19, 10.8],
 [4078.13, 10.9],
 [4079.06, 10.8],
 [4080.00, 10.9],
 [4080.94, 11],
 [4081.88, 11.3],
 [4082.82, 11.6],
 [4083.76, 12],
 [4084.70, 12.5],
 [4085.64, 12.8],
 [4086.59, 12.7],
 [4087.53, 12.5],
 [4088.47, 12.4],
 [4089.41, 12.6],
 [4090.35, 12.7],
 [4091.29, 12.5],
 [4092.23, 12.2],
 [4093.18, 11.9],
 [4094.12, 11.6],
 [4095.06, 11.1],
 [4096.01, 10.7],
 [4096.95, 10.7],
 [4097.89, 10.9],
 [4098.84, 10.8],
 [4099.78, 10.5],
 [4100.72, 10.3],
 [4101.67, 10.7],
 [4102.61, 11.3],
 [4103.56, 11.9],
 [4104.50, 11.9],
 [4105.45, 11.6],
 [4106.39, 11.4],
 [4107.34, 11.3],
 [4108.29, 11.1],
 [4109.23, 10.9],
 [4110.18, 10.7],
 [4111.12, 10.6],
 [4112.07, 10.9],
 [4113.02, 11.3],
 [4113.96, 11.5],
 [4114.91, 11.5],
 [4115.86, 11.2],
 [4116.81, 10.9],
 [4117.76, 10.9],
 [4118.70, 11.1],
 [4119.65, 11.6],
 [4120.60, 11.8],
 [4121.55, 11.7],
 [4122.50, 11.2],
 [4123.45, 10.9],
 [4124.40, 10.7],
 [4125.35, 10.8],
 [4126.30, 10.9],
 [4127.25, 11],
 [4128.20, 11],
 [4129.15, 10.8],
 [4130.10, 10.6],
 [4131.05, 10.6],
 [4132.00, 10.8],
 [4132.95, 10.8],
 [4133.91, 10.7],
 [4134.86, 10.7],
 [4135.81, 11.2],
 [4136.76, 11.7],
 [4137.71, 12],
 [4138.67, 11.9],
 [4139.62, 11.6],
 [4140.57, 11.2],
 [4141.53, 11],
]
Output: 0.06 mag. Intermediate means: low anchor 11.6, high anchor 11.1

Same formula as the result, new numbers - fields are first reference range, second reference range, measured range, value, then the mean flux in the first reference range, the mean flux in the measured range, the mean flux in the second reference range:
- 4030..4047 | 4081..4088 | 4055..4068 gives 0.152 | 11.1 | 10.1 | 12.1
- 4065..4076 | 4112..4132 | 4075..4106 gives -0.096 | 10.2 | 11.5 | 11.1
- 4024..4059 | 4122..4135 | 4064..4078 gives 0.078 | 11.1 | 10.2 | 10.8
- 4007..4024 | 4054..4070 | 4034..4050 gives -0.021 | 11.8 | 11.1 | 10.2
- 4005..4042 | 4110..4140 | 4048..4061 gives 0.087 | 11.5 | 10.5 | 11.1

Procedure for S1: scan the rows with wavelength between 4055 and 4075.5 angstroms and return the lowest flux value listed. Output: 9.57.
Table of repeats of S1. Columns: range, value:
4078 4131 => 10.3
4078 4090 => 10.8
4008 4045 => 10.1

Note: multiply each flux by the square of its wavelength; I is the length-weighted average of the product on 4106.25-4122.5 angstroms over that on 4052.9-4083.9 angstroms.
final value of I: 1.10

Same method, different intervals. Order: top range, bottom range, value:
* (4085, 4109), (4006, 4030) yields 1.02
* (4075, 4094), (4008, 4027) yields 1.03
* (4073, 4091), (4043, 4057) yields 1.08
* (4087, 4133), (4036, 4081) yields 1.09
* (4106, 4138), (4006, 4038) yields 1.01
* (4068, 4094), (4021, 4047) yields 1.02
